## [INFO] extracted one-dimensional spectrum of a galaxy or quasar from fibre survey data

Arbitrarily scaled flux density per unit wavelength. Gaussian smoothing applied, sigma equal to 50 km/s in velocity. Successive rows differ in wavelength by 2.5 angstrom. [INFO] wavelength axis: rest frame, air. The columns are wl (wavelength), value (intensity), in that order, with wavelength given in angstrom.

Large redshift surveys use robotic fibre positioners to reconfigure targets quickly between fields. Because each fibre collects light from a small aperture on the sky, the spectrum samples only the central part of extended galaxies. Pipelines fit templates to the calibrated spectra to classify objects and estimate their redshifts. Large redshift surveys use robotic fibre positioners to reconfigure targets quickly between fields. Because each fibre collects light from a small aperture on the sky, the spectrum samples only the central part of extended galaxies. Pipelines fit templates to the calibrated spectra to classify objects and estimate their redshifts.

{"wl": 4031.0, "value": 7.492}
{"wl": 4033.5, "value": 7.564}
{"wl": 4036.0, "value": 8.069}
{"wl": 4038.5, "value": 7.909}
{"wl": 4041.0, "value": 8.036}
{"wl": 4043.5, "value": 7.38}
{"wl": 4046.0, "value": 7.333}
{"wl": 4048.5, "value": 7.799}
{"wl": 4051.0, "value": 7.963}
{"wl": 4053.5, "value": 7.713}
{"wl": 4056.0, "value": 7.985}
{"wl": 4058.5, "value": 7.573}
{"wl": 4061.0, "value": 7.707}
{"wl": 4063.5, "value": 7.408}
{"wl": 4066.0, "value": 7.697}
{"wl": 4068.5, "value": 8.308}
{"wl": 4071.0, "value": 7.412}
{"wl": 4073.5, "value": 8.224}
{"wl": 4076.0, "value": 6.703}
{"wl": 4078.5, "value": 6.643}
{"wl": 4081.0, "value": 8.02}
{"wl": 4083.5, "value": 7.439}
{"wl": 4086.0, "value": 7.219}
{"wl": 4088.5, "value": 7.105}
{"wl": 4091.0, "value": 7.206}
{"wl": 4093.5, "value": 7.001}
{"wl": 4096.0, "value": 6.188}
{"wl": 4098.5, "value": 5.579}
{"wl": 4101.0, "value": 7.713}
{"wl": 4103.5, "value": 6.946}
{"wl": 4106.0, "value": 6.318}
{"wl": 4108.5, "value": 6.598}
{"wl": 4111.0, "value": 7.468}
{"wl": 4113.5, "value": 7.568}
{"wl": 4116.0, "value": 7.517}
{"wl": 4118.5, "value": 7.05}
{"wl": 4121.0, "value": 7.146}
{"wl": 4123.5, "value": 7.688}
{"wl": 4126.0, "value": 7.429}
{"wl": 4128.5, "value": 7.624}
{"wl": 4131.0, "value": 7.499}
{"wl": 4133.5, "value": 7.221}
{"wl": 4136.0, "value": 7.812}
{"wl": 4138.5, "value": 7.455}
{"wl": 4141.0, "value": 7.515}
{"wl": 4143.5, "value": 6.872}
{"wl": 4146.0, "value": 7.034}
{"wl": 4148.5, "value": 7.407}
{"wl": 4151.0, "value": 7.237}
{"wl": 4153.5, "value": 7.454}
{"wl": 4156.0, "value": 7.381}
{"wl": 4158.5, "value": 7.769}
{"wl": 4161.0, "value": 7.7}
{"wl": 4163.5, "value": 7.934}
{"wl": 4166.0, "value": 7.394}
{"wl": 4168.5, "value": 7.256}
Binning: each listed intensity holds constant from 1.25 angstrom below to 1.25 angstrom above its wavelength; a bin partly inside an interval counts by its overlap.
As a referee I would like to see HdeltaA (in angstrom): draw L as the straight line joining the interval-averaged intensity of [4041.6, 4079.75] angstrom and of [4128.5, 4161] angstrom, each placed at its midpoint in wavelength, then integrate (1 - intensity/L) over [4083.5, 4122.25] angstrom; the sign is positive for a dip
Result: 2.6 angstrom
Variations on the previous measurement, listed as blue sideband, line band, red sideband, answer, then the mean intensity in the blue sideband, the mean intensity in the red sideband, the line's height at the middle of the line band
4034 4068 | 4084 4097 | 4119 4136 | 1.03 angstrom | 7.75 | 7.45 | 7.59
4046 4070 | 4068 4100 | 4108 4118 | 1.80 angstrom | 7.77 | 7.32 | 7.56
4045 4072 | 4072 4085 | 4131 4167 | 0.44 angstrom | 7.72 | 7.44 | 7.66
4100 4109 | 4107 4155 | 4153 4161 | -0.73 angstrom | 6.9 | 7.57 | 7.24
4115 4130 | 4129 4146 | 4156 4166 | 0.32 angstrom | 7.41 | 7.7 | 7.52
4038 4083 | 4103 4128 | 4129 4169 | 1.08 angstrom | 7.65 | 7.44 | 7.52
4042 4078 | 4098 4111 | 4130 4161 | 1.28 angstrom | 7.64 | 7.4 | 7.51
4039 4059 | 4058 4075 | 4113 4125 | -0.24 angstrom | 7.74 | 7.38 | 7.65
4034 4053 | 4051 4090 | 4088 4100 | -2.22 angstrom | 7.77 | 6.61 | 7.15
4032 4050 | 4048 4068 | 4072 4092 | -0.50 angstrom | 7.73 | 7.32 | 7.56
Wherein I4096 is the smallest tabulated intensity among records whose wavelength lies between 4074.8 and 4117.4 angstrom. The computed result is 5.579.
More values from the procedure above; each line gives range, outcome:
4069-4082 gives 6.643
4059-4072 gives 7.408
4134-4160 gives 6.872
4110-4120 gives 7.05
